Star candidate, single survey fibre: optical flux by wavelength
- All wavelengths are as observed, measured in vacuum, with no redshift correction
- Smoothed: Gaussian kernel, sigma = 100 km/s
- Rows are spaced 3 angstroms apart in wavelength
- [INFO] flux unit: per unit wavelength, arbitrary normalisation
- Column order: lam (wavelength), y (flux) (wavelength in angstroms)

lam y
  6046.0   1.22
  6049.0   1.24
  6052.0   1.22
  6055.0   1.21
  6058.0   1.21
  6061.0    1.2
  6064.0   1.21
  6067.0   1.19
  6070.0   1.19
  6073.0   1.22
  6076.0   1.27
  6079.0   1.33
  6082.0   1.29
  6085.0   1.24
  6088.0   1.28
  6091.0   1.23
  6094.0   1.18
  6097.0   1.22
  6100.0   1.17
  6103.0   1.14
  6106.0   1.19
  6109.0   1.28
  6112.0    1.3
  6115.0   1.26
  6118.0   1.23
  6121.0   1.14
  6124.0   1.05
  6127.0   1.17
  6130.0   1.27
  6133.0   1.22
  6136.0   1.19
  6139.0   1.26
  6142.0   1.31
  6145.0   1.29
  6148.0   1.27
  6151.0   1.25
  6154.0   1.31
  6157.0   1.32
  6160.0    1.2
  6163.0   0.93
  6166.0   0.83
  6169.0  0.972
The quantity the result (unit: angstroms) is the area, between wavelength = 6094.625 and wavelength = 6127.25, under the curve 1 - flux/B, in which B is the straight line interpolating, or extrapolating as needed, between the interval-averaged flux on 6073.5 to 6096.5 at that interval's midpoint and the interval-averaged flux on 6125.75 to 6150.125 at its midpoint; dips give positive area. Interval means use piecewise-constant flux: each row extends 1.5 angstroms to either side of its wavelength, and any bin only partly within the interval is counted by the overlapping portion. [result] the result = 1.5 angstroms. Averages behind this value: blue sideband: 1.26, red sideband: 1.25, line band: 1.2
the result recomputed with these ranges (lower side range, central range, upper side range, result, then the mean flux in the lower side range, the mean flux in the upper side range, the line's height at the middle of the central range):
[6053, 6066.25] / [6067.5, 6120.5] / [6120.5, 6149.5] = -0.92 angstroms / 1.21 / 1.22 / 1.21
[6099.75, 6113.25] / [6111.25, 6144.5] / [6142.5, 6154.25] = 0.83 angstroms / 1.22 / 1.28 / 1.25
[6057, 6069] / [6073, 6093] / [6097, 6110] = -1.15 angstroms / 1.2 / 1.19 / 1.2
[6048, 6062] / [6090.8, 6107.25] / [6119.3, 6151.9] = 0.44 angstroms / 1.22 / 1.22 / 1.22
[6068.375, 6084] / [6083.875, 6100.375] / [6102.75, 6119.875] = 0.35 angstroms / 1.26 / 1.24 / 1.25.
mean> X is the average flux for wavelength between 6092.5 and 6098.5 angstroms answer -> 1.2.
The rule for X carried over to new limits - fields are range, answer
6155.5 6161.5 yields 1.26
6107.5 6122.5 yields 1.24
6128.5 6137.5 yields 1.23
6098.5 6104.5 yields 1.16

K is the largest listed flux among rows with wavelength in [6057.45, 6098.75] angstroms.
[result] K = 1.33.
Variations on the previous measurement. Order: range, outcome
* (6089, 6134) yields 1.3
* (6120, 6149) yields 1.31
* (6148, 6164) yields 1.32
